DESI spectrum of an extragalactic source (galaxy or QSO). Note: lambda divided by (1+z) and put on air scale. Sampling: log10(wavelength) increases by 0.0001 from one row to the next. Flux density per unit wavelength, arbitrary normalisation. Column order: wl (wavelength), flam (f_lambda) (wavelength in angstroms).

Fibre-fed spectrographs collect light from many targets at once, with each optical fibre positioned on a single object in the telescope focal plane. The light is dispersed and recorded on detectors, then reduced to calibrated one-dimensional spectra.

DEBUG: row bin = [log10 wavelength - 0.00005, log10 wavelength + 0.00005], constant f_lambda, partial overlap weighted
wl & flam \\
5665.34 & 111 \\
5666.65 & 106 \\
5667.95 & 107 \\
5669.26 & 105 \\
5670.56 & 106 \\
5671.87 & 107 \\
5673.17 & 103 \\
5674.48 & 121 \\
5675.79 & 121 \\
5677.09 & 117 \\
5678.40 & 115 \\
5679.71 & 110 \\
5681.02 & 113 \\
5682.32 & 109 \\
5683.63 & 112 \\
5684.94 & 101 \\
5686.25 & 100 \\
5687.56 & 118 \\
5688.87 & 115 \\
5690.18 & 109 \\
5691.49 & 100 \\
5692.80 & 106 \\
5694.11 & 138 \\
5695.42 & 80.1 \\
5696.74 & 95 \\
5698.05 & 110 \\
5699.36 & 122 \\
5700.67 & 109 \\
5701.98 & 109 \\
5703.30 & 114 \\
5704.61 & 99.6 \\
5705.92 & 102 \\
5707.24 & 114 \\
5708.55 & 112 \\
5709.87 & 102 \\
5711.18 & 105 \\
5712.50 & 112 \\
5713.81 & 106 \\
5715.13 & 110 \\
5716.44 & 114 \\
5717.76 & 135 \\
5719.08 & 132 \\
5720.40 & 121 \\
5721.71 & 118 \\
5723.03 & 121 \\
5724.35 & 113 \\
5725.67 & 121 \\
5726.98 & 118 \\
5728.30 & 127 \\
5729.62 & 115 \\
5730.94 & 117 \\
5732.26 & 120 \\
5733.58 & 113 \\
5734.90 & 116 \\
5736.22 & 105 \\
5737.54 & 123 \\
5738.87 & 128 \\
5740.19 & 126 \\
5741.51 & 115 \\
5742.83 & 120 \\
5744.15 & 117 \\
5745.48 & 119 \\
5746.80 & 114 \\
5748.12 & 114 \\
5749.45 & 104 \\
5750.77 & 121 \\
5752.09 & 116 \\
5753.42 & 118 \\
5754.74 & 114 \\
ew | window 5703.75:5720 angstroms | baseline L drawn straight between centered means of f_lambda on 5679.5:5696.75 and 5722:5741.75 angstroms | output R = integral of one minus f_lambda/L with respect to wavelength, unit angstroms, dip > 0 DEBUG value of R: 0.2 angstroms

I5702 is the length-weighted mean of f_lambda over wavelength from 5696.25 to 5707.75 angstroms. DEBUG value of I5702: 108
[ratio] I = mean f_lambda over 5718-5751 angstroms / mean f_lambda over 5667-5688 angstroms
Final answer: 1.1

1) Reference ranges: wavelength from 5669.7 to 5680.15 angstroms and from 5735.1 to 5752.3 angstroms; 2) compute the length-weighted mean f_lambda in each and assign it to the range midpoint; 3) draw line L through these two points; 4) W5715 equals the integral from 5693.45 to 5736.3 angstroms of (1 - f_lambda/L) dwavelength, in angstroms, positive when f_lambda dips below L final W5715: 0.6 angstroms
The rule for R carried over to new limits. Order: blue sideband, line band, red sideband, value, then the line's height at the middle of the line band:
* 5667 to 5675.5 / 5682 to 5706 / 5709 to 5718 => 0.4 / 110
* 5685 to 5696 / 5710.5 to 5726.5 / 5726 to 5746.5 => -0.4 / 115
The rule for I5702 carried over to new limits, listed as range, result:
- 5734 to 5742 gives 119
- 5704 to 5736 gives 115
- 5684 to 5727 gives 111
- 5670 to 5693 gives 110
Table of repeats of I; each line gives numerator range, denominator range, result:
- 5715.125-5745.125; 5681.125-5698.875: 1.11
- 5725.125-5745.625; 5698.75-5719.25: 1.06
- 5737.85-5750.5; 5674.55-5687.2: 1.06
